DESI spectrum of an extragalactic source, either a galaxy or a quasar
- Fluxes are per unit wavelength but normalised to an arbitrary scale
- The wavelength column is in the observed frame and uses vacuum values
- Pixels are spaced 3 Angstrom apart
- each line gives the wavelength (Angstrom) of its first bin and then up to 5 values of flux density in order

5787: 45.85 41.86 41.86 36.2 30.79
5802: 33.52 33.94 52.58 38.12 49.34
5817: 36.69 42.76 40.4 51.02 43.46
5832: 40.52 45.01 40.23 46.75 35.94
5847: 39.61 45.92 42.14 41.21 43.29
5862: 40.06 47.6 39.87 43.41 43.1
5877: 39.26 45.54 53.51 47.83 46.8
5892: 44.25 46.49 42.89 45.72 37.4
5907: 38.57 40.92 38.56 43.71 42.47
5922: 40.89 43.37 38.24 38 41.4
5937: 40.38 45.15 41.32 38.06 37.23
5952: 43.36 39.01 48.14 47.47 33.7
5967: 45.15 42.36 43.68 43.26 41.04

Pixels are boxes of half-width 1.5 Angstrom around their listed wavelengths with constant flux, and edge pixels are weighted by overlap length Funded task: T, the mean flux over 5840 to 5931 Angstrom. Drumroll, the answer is 42.7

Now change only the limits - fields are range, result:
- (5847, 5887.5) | 43.9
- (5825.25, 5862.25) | 42.6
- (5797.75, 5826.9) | 40.8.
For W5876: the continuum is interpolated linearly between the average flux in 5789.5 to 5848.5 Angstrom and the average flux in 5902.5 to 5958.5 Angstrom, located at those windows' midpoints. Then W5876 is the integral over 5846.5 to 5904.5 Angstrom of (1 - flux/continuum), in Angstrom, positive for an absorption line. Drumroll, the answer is -4.4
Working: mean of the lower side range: 41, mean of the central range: 44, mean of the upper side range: 40.7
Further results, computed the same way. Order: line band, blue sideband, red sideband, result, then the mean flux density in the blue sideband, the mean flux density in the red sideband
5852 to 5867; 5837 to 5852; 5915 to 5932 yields -0.41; 41.8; 41.1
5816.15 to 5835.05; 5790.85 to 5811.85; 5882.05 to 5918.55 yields -1.57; 38.3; 43.7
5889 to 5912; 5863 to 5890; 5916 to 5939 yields 0.35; 45.1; 41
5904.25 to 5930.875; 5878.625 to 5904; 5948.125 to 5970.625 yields 2.41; 46.1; 42.2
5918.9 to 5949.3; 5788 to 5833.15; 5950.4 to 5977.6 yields 1.33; 40.9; 42.9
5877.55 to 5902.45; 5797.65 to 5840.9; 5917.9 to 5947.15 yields -3.14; 41.5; 40.9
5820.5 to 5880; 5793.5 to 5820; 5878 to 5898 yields 0.81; 39.2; 46.9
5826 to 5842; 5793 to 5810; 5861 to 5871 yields -1.40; 37.8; 42.8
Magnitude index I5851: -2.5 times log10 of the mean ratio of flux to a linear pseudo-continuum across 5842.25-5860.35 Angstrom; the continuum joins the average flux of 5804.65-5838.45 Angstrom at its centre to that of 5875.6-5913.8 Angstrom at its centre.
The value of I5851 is 0.052 mag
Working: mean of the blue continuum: 43.2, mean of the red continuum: 43.8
